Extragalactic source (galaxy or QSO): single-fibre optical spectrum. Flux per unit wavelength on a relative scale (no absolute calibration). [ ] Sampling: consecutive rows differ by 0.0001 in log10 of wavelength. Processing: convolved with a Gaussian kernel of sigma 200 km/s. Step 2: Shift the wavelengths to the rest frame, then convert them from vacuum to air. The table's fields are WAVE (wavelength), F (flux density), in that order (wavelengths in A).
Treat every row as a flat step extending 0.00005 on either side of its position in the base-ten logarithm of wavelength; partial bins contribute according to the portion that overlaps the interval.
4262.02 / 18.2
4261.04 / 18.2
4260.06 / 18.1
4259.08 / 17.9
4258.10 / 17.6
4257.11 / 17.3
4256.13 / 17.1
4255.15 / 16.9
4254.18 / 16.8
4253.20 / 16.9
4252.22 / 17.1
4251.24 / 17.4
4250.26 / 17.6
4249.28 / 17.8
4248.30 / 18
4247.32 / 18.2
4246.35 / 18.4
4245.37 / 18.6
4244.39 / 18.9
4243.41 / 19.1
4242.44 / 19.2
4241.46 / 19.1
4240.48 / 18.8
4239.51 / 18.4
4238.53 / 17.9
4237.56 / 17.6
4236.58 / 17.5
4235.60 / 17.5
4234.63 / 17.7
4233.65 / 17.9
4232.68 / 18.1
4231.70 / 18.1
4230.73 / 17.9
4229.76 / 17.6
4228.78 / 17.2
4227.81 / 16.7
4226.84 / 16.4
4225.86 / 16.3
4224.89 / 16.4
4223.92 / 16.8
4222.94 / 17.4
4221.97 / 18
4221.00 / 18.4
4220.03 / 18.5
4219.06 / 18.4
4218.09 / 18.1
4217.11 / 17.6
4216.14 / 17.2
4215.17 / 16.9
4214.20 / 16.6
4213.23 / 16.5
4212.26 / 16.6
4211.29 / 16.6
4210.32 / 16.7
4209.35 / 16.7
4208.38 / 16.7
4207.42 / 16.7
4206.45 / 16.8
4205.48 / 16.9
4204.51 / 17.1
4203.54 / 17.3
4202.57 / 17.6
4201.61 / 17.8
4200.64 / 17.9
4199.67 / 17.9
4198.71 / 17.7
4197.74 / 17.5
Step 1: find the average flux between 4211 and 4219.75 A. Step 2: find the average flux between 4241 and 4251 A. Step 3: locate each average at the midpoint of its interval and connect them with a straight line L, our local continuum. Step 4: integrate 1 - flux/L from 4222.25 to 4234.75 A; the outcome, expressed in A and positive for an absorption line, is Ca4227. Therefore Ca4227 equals 0.3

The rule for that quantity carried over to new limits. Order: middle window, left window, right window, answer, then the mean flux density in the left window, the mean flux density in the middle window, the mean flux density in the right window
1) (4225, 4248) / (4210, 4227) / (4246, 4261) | -0.7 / 17.2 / 17.9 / 17.6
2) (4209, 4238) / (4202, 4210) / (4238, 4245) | 0.9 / 17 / 17.3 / 18.8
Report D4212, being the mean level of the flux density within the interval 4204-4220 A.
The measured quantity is 17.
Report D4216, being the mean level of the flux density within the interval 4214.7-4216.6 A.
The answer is 17.1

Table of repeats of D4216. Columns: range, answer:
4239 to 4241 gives 18.6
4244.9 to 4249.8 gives 18.2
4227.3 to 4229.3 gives 17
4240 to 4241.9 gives 18.9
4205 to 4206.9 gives 16.8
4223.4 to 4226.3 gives 16.5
